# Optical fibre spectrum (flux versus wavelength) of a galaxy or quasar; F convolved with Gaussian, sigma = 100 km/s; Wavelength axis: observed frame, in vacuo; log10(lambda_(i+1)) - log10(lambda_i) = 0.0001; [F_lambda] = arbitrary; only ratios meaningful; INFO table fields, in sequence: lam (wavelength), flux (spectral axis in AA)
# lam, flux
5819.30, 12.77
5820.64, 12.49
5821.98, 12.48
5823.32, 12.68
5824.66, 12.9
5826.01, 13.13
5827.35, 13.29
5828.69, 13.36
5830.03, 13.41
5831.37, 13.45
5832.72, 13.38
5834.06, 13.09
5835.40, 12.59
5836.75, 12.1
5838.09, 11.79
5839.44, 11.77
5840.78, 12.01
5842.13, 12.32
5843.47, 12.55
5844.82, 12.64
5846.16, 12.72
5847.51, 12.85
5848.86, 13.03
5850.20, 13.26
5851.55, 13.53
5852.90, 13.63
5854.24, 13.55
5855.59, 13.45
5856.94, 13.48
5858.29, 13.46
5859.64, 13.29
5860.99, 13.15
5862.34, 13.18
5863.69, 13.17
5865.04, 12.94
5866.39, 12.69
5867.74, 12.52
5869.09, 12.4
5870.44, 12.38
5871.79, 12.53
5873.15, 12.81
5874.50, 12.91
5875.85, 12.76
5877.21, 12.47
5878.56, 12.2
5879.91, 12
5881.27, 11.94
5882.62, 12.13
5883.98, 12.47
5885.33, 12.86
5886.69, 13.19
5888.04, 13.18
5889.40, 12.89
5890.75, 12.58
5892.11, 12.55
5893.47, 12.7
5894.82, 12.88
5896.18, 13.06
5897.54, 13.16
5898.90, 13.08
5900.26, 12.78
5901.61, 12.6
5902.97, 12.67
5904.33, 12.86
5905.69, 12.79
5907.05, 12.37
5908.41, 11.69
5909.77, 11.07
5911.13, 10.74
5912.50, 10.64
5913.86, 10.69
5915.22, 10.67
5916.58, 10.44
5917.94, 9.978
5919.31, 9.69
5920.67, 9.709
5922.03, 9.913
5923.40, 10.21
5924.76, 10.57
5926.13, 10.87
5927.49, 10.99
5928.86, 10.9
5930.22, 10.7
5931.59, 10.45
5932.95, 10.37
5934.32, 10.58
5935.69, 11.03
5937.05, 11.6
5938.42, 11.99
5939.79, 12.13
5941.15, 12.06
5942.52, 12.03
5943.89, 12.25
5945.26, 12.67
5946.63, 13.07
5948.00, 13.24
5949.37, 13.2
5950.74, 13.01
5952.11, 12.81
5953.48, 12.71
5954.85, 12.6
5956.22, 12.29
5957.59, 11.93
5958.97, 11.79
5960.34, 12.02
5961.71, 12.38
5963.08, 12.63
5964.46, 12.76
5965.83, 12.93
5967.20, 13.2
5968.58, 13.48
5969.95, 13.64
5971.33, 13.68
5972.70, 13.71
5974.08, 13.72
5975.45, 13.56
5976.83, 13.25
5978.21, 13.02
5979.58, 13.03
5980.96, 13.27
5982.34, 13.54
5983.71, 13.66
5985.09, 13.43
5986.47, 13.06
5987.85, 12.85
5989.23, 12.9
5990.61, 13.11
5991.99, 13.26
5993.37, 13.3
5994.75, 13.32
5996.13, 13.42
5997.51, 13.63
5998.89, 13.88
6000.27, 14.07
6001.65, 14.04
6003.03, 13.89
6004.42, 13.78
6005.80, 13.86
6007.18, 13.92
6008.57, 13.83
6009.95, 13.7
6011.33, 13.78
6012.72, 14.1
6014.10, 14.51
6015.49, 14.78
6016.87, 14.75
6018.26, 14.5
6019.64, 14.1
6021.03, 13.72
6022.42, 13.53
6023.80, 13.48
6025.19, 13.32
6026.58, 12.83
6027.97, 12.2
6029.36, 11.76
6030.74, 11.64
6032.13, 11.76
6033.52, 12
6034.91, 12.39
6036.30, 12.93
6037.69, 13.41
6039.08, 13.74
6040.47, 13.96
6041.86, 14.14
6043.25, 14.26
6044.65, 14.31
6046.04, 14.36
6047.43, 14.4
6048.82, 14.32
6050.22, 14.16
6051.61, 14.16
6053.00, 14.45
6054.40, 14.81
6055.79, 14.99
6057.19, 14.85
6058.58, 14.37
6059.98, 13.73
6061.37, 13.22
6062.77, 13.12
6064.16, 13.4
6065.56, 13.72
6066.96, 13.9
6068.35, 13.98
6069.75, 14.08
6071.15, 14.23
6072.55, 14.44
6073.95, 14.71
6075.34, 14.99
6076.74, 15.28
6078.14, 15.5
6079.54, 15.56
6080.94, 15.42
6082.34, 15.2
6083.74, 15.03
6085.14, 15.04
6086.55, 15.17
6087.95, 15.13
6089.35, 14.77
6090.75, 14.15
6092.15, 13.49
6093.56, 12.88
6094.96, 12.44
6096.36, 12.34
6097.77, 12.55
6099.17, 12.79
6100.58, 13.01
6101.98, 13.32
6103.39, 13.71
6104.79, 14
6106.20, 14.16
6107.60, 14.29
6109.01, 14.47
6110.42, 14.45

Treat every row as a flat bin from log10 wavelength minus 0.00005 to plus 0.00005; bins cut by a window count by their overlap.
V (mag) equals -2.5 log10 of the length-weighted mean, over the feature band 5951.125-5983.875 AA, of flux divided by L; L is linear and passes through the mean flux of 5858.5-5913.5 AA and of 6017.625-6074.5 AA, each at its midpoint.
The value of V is 0.01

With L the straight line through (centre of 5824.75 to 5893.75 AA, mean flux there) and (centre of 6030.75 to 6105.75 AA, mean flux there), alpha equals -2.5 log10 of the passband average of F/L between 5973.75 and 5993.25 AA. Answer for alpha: 0.02 mag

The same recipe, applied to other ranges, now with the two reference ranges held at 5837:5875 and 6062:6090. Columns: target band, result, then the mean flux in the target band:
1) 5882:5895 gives 0.03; 12.7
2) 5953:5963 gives 0.12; 12.3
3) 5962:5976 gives 0.04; 13.3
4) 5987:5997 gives 0.06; 13.2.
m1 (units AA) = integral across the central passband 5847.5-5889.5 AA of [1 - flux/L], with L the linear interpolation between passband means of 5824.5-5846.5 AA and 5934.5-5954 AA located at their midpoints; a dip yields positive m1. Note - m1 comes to -0.9 AA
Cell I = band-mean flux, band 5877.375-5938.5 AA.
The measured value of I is 11.7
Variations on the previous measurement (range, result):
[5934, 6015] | 13.1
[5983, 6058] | 13.7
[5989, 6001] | 13.5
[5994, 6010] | 13.8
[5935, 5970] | 12.5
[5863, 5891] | 12.6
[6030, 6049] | 13.4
